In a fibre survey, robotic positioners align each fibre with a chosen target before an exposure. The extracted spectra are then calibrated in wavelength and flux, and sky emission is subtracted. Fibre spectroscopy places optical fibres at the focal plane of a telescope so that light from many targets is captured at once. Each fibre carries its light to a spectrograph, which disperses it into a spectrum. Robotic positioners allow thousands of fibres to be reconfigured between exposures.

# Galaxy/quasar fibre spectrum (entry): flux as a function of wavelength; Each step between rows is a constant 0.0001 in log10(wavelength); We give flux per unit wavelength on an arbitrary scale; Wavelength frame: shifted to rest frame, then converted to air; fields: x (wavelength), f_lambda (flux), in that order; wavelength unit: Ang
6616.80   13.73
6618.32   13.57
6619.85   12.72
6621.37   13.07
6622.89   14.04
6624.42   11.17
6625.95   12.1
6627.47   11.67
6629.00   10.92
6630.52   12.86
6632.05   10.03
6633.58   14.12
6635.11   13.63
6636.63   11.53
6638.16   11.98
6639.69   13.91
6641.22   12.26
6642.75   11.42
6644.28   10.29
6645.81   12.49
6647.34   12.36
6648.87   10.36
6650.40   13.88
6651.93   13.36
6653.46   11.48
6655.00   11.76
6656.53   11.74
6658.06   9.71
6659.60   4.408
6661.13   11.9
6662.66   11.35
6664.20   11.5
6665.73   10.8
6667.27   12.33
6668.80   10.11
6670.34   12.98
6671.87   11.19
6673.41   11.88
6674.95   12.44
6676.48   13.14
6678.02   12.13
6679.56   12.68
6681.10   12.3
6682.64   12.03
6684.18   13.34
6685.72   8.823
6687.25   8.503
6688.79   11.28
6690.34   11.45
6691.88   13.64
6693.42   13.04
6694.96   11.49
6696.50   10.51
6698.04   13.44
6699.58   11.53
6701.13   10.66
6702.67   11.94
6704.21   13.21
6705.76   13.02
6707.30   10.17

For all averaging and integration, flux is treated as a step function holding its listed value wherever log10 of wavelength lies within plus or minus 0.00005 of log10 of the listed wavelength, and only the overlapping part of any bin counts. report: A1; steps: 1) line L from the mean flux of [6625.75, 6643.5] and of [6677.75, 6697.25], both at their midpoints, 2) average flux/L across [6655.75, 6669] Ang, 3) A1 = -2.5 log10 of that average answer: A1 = 0.14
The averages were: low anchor 12.2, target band 10.4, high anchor 11.6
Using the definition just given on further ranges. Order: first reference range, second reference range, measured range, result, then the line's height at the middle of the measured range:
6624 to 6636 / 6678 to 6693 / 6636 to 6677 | 0.028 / 11.9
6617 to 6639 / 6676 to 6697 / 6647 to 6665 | 0.091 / 12.1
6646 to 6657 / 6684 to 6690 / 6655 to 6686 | -0.028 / 11.2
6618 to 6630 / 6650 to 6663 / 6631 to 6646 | -0.037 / 11.8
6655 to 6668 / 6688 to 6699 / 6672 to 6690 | -0.017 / 11.5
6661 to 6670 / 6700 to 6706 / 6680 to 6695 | 0.016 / 11.8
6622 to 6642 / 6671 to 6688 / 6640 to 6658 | 0.017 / 12.1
